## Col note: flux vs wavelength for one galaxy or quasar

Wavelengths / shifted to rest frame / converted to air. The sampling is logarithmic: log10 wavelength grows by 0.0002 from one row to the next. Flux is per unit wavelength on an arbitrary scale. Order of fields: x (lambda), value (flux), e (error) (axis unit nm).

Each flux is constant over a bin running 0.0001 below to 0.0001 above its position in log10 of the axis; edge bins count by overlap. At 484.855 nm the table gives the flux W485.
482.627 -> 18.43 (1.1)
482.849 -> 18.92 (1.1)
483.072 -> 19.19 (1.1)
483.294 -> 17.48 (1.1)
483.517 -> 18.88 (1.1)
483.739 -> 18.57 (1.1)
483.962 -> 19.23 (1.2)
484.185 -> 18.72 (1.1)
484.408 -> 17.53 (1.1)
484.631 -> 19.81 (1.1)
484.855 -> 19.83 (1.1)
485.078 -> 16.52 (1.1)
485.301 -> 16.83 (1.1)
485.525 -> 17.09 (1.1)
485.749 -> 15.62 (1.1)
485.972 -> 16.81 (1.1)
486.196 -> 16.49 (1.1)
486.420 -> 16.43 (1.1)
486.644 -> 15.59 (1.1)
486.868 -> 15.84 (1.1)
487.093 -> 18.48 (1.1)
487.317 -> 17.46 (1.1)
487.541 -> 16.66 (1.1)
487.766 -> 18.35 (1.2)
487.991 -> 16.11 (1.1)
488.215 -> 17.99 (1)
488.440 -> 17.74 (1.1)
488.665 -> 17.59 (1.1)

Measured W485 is 19.83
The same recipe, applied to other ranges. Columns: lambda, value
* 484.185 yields 18.72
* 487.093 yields 18.48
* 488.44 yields 17.74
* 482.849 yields 18.92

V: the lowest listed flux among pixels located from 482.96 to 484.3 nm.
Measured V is 17.48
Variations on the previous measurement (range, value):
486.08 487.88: 15.59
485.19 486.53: 15.62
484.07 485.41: 16.52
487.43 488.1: 16.11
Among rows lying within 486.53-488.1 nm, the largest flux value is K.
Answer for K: 18.48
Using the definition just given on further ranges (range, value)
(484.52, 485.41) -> 19.83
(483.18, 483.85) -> 18.88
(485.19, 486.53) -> 17.09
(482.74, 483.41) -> 19.19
